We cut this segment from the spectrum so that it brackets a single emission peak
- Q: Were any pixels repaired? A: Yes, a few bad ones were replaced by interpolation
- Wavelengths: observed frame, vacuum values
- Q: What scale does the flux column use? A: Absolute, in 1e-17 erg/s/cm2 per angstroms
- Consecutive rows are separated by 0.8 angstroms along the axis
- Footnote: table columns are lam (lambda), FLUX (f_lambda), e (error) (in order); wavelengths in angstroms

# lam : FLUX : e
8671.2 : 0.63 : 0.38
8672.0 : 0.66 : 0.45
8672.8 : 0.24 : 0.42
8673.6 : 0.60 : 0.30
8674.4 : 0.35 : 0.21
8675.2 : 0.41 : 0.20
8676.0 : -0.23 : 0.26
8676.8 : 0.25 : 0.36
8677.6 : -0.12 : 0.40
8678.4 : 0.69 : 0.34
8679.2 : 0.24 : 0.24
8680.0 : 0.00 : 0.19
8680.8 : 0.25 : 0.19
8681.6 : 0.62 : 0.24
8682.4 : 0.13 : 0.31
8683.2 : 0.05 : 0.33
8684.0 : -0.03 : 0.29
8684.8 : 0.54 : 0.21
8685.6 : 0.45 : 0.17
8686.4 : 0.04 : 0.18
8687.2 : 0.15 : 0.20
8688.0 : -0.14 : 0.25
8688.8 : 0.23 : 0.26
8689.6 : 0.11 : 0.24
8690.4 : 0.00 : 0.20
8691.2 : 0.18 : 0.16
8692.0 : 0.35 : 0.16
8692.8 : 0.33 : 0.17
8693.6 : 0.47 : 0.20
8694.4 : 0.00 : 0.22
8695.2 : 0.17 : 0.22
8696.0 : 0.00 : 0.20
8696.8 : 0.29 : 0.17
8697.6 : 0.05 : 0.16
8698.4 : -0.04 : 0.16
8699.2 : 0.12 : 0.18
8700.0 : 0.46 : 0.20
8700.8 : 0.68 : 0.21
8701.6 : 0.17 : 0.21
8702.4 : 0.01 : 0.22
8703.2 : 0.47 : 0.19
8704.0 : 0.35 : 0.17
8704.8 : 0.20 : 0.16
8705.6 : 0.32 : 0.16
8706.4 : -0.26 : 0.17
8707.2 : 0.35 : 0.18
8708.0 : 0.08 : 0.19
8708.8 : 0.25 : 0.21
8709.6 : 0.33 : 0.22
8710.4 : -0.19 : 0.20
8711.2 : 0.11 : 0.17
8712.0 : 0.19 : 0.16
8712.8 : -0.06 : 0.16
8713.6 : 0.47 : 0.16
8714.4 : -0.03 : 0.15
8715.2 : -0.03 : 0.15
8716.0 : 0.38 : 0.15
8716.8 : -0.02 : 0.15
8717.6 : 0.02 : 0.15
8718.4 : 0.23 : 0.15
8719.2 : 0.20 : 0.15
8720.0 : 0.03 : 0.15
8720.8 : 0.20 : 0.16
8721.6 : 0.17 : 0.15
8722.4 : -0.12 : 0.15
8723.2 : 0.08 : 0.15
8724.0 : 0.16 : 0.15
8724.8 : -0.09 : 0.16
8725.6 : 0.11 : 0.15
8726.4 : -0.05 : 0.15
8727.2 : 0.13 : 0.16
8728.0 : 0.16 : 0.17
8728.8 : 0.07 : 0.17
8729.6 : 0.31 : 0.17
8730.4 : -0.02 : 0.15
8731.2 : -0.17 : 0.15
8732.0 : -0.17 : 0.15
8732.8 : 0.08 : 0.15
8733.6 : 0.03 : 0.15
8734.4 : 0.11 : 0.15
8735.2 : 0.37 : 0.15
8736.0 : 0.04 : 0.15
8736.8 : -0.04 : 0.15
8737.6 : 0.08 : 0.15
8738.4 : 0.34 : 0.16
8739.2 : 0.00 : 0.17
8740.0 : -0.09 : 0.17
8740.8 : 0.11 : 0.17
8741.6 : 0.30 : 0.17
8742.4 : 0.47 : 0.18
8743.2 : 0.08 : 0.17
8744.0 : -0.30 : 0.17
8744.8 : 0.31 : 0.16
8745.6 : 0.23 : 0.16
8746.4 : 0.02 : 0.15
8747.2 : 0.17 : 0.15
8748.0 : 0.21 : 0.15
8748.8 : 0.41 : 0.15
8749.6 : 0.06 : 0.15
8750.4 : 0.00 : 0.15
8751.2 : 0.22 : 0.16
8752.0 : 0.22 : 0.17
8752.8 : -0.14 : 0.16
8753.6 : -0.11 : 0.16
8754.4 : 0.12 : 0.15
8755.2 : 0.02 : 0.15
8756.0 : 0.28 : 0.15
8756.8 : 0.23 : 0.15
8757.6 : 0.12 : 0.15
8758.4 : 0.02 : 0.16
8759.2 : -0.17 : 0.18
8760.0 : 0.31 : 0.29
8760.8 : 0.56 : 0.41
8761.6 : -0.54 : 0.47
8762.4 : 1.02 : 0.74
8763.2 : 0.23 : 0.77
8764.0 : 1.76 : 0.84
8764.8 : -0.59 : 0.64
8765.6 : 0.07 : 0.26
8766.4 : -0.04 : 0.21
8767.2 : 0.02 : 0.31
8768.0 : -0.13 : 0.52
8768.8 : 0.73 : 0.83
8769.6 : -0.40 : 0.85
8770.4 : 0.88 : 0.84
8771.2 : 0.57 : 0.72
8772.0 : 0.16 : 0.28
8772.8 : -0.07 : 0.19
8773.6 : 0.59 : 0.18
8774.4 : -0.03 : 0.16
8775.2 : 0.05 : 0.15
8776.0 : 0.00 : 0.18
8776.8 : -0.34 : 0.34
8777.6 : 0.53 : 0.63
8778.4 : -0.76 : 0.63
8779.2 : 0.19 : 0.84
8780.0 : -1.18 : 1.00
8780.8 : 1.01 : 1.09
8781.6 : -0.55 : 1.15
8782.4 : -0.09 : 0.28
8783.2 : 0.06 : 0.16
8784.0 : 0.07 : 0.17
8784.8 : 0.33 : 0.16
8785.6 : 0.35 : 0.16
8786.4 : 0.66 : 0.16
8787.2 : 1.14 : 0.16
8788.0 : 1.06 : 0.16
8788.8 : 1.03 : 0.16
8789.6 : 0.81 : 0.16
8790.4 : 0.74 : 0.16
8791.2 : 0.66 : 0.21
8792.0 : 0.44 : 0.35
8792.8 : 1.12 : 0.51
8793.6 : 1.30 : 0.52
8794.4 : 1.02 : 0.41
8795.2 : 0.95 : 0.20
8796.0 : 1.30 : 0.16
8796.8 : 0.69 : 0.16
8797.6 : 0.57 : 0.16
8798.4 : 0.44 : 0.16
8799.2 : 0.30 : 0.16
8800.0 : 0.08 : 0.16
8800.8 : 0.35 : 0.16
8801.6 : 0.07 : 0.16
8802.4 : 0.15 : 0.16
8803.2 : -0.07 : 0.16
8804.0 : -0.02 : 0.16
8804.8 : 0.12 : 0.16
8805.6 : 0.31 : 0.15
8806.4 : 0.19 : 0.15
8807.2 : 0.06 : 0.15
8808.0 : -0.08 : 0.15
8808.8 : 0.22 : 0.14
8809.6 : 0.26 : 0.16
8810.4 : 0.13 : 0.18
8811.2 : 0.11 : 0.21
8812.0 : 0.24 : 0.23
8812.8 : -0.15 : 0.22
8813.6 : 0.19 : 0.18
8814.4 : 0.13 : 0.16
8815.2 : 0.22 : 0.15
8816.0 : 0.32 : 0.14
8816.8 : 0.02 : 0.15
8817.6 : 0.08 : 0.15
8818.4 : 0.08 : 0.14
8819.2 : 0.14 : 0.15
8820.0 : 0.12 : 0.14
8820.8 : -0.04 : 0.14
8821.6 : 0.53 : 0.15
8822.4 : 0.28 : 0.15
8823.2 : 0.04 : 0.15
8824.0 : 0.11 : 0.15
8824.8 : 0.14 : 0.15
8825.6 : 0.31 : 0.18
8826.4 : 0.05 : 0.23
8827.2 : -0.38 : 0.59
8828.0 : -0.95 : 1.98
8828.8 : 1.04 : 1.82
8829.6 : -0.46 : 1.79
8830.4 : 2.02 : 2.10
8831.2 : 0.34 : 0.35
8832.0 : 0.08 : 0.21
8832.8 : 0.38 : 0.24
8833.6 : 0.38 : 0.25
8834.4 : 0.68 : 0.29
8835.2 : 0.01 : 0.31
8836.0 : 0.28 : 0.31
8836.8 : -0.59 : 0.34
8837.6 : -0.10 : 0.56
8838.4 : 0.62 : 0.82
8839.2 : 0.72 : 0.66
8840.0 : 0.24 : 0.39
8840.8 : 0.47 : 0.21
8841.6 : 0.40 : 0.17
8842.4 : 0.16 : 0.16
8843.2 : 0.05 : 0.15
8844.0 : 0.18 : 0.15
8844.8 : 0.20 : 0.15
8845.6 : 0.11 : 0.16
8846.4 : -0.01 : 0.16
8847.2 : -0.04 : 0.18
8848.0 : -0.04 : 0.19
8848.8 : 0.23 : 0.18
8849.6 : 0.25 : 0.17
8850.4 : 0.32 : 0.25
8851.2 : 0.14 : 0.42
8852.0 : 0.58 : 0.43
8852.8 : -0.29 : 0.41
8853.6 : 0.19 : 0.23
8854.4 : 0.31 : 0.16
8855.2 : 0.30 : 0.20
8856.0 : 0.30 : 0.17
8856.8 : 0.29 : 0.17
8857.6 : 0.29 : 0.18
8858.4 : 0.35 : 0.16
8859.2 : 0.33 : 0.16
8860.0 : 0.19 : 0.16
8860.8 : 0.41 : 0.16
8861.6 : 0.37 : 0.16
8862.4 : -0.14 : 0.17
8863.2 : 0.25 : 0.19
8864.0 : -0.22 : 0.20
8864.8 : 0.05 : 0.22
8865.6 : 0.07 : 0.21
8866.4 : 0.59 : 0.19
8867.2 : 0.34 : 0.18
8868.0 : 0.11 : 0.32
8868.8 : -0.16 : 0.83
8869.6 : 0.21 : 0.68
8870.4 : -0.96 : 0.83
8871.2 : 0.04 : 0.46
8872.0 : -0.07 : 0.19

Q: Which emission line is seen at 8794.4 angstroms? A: [O II] 3727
